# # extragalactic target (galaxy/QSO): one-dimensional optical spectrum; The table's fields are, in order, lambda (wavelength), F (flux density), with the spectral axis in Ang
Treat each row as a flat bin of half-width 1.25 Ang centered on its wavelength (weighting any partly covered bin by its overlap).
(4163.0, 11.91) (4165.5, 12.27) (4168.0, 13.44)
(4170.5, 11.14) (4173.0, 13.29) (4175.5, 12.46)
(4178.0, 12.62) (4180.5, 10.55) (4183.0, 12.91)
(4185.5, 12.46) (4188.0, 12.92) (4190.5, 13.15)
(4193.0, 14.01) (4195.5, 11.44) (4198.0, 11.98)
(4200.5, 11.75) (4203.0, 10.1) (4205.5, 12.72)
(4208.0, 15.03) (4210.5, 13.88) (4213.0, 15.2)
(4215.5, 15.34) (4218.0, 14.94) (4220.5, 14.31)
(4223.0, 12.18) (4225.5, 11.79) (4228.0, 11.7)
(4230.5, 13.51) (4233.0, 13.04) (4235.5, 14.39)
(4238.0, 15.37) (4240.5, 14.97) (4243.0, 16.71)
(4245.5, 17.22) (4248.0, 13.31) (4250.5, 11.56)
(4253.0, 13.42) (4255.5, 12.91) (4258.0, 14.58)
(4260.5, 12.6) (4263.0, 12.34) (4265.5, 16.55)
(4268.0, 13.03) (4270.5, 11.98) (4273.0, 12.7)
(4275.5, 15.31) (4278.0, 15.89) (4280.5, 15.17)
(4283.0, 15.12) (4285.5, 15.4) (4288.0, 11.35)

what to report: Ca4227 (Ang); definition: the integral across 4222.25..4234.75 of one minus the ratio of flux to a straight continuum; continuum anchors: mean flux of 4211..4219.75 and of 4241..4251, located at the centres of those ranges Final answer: 2.04 Ang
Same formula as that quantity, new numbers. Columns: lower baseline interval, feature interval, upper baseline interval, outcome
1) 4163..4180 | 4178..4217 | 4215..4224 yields 1.4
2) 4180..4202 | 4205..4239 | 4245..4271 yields -2.4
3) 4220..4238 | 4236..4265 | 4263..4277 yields -1.5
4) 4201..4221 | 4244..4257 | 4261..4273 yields -0.3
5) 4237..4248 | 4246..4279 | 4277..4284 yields 4.1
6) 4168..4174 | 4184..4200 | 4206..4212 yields 1.0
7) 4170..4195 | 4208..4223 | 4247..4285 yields -1.7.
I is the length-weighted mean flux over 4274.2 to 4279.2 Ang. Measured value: 15.6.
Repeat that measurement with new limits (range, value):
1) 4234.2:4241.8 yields 14.9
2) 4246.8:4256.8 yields 12.8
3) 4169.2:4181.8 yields 12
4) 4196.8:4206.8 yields 11.7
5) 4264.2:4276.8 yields 13.9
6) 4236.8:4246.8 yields 16.1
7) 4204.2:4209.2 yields 13.8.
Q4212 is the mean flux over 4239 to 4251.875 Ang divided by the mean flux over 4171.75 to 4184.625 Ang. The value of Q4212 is 1.19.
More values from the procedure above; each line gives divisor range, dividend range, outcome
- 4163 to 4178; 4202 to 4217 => 1.11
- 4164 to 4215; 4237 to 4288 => 1.12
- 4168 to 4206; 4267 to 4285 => 1.16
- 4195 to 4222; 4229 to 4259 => 1.06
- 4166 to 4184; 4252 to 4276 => 1.09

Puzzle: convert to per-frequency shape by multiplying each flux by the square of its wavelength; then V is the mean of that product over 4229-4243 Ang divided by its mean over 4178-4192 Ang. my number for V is 1.2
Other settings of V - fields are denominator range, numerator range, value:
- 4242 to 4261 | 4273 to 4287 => 1.09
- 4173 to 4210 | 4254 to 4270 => 1.12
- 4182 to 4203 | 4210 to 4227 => 1.13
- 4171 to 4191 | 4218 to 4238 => 1.09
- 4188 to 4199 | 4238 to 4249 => 1.26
